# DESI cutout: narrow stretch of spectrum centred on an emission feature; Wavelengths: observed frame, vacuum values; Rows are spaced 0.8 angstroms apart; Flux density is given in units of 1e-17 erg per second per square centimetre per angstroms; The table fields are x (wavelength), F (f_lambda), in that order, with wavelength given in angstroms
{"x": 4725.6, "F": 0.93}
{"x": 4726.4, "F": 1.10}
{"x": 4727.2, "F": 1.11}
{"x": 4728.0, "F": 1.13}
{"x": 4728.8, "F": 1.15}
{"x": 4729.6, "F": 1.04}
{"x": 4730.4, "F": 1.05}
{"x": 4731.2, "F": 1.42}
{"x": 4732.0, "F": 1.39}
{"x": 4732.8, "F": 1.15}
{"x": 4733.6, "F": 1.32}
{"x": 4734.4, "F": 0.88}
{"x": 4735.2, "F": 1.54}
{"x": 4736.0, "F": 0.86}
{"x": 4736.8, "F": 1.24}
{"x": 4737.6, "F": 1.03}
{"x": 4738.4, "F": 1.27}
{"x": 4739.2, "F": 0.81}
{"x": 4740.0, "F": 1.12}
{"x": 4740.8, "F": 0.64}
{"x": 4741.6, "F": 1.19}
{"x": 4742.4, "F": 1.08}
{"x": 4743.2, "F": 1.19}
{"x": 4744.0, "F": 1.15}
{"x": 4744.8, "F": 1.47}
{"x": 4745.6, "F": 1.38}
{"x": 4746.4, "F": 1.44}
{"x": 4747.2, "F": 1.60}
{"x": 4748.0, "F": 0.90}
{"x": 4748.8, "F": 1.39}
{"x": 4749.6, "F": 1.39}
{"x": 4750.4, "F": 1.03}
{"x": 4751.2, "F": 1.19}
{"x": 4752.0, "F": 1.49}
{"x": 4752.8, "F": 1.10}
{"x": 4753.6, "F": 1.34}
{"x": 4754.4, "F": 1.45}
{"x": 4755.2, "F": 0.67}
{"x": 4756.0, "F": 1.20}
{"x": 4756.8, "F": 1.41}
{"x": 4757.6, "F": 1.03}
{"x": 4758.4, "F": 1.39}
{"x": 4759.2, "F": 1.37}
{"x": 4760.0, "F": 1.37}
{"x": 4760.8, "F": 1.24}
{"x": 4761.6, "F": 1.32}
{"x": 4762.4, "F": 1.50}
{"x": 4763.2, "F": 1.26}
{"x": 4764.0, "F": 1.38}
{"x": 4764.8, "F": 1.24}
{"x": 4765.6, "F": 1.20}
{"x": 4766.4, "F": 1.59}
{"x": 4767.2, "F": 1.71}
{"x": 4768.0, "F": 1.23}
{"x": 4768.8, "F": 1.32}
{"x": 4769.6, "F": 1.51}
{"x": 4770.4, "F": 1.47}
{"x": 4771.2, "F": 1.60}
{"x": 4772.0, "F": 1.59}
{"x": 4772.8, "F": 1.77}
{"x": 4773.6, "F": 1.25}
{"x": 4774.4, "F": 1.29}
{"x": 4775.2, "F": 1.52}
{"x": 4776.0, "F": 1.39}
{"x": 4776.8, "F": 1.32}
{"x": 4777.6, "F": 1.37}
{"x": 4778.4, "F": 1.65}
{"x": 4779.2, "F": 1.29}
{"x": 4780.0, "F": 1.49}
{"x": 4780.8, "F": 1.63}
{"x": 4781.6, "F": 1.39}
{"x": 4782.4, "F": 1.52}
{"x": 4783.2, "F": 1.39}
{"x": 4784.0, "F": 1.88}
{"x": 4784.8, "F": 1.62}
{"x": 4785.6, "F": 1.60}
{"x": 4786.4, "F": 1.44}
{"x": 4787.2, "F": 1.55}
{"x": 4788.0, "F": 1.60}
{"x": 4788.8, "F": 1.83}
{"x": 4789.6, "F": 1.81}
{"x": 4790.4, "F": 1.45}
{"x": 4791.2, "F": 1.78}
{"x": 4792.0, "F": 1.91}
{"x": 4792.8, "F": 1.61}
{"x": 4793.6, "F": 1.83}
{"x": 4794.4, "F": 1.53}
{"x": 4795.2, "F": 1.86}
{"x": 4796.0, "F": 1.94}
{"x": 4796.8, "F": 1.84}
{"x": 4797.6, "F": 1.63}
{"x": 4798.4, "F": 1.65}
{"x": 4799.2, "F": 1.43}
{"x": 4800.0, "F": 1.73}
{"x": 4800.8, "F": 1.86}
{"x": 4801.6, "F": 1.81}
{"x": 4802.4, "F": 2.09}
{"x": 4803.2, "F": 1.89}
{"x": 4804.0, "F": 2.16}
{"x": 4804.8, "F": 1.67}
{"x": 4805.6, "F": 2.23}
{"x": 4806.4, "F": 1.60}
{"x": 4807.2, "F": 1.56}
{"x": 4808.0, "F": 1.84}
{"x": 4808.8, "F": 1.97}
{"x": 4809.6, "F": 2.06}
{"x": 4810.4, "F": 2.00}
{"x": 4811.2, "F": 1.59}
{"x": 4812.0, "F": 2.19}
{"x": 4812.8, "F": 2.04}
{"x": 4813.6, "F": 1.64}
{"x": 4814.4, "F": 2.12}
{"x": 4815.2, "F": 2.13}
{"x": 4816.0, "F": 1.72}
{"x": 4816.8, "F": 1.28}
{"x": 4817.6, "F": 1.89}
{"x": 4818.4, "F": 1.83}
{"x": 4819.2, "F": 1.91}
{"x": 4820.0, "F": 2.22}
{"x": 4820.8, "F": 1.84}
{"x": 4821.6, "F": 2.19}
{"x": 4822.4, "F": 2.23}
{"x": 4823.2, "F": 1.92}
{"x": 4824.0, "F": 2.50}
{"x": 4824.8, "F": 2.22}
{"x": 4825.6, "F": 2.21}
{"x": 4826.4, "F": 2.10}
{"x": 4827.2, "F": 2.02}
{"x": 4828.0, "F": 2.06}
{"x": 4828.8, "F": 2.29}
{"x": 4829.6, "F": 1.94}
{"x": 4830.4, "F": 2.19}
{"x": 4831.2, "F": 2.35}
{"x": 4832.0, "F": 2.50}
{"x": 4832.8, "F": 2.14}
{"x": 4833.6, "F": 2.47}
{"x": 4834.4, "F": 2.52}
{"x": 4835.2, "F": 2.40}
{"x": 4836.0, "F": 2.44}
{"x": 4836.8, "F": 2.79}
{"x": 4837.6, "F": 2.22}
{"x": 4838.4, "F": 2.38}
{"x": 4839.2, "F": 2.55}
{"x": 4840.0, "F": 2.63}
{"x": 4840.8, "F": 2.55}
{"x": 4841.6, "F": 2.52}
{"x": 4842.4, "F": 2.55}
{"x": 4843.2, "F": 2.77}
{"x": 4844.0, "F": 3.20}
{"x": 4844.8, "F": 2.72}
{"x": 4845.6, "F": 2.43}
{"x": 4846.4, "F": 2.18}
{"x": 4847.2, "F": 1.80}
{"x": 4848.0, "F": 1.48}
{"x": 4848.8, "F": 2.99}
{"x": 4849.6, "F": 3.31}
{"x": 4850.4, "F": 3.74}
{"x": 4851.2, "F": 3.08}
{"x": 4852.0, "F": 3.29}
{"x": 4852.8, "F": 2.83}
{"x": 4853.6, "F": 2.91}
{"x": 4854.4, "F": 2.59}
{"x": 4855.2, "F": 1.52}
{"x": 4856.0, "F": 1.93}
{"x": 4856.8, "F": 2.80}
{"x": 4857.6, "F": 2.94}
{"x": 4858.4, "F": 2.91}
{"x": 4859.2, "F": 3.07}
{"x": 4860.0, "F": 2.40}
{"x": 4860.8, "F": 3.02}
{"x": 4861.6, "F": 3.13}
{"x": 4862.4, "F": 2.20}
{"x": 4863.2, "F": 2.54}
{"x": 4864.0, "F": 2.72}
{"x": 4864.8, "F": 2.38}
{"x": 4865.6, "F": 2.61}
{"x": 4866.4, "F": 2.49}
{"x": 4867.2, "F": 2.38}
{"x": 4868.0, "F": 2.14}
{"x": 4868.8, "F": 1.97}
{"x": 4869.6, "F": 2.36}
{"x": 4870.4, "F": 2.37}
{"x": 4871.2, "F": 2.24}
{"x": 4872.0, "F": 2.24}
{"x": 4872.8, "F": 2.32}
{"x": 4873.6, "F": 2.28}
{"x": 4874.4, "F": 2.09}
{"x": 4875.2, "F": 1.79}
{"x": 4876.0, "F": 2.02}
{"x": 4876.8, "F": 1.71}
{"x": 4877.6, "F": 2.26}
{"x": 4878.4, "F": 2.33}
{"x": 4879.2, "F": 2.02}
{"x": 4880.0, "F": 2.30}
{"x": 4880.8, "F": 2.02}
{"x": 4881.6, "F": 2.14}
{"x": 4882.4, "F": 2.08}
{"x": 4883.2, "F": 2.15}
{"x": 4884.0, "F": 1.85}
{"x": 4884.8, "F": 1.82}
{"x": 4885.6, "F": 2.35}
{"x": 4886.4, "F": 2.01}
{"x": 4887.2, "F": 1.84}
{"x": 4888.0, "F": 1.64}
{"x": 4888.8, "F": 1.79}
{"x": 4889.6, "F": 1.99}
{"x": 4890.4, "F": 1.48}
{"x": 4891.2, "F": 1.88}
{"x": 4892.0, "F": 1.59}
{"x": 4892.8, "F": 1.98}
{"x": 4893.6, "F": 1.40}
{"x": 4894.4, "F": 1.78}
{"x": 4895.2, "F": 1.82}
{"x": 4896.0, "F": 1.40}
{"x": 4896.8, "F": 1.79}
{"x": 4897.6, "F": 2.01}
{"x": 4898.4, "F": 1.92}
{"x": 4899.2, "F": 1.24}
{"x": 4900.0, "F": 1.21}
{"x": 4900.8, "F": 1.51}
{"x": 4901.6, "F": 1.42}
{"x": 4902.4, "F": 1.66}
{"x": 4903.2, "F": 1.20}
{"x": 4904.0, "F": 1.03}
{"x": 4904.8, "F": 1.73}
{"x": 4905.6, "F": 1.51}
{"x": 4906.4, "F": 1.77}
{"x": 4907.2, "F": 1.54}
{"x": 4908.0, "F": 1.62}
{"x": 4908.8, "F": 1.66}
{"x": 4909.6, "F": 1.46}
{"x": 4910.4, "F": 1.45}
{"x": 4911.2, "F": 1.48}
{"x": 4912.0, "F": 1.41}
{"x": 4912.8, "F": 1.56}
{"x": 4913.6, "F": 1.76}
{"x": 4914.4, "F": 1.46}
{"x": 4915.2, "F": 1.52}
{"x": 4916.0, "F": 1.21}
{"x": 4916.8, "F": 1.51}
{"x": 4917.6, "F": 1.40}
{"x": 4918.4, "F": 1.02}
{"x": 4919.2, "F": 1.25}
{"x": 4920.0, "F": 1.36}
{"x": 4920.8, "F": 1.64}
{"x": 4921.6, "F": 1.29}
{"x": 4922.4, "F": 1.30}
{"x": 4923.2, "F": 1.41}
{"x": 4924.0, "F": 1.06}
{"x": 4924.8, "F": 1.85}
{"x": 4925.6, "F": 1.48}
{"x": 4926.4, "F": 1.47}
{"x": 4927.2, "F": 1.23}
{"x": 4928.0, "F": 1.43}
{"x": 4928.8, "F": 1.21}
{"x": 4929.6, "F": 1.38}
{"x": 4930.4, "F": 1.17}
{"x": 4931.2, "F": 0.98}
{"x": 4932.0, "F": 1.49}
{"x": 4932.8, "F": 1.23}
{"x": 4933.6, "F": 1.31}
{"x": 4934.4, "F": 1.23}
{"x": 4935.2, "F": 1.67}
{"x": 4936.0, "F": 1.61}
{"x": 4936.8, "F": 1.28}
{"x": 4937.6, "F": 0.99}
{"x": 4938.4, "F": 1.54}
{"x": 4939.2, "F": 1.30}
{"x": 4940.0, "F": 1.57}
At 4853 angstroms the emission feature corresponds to C IV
